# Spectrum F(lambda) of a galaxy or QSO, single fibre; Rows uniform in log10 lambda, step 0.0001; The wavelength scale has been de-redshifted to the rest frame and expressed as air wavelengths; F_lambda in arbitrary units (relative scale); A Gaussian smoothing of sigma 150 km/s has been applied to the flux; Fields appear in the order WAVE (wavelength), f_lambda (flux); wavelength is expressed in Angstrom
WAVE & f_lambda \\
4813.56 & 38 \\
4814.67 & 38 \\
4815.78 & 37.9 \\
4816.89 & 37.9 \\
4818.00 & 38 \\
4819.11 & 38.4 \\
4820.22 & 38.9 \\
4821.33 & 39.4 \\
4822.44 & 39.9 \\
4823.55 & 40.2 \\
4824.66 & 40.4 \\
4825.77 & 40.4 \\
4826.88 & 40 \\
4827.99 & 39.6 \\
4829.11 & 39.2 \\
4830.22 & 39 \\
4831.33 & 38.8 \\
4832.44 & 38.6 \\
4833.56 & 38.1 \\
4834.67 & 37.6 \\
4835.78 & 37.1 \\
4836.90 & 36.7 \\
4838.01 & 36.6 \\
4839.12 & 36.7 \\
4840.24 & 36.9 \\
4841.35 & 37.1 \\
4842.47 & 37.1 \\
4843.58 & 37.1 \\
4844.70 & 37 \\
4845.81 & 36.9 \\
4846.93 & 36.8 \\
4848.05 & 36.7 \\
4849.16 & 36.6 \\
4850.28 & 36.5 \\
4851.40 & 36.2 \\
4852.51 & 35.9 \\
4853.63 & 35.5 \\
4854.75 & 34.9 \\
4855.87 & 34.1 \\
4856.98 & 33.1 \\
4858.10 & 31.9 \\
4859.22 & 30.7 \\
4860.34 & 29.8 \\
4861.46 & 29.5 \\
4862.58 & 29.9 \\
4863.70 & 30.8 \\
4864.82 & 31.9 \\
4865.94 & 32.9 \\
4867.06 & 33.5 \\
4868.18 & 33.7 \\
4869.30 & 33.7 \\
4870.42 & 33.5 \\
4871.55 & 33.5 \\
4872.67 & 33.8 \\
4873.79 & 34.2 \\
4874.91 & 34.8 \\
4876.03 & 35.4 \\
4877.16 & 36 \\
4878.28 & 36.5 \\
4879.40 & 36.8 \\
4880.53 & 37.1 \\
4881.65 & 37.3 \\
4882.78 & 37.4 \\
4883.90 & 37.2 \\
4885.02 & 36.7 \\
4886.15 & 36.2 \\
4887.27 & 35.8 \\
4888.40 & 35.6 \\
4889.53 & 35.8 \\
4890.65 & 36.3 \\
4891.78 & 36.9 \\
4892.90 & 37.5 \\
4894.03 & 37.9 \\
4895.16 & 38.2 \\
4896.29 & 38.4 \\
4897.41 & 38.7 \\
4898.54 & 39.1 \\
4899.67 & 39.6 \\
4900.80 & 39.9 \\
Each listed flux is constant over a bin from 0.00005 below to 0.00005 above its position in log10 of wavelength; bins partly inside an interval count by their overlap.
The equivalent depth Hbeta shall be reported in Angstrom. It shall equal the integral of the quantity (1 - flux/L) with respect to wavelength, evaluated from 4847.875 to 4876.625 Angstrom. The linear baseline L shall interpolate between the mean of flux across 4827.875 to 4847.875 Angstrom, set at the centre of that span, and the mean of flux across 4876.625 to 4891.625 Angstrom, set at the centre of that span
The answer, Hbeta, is 2.7 Angstrom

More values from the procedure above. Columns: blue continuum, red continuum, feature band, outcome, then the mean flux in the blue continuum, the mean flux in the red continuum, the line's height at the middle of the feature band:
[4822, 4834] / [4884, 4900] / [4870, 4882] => 0.8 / 39.5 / 37.3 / 37.8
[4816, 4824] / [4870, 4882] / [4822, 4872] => 1.9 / 38.9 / 35.3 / 37.2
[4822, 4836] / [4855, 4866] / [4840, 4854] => -0.8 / 39.2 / 31.5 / 34.8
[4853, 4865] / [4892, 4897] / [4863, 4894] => 0.1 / 32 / 38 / 35.3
